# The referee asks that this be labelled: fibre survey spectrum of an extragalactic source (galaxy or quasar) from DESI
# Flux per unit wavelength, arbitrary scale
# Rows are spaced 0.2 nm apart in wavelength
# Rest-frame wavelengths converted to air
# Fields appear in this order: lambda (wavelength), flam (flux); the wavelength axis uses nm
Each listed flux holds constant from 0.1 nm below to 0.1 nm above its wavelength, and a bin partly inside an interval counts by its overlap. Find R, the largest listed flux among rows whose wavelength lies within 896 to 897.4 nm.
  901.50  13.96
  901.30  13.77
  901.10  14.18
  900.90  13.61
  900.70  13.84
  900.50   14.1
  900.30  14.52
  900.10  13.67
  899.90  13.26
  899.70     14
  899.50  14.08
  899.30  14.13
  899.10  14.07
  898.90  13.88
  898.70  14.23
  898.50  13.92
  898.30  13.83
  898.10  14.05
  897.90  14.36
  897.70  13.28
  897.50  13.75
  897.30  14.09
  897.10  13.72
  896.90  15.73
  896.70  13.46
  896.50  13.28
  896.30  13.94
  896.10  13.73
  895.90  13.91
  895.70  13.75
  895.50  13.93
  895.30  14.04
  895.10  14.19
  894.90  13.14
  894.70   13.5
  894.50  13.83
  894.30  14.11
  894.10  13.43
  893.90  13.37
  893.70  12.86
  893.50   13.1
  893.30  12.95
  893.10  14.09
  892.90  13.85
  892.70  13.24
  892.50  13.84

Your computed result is 15.73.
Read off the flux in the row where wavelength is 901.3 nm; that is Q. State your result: 13.77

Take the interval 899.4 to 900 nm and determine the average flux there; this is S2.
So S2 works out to 13.8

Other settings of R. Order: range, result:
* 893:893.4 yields 14.09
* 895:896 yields 14.19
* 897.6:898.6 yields 14.36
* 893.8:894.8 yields 14.11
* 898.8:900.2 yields 14.13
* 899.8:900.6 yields 14.52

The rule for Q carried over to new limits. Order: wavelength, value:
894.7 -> 13.5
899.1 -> 14.07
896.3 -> 13.94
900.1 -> 13.67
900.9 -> 13.61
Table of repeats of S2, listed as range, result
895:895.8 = 14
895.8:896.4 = 13.9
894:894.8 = 13.7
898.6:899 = 14.1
